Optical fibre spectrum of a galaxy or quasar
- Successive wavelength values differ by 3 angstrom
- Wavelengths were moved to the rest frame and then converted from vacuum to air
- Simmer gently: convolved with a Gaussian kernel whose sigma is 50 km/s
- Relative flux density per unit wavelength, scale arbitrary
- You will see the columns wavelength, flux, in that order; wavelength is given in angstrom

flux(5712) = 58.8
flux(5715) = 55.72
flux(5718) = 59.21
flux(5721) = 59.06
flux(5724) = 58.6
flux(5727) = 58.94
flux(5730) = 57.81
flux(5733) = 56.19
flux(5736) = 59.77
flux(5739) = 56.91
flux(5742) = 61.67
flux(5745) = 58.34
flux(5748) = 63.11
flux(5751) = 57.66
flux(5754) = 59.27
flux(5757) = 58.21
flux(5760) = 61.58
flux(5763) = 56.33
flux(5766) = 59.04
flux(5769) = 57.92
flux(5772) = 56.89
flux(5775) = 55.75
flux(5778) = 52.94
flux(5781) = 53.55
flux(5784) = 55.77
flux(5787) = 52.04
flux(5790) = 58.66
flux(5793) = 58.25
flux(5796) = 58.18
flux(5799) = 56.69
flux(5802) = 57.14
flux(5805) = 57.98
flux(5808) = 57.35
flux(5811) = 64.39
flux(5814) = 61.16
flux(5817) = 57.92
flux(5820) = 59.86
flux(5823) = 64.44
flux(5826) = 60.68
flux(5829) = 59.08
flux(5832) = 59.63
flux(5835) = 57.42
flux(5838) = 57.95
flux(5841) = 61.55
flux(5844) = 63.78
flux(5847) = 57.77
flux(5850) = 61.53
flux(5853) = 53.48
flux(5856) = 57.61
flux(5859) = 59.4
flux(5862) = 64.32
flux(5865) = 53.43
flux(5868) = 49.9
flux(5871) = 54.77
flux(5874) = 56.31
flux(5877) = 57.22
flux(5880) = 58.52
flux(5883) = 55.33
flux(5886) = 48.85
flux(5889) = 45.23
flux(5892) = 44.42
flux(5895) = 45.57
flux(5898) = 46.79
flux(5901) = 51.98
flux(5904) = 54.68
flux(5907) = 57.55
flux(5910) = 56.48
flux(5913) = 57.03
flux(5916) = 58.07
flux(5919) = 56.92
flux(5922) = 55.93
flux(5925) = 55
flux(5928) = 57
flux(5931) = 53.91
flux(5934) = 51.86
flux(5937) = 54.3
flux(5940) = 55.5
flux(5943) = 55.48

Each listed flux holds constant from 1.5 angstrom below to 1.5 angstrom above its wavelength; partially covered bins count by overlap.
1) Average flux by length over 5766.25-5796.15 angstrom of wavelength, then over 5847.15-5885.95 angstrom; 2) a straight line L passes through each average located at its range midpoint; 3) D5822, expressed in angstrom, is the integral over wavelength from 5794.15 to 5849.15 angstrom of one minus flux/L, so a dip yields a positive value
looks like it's -3.3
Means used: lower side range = 56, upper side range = 56.6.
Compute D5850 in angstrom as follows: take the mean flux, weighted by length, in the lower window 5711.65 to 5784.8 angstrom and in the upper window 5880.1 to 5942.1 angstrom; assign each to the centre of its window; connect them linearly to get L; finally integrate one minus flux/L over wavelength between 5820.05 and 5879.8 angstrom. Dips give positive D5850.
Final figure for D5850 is -3.7 angstrom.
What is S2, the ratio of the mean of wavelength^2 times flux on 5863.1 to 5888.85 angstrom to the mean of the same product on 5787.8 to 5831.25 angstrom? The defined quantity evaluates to 0.9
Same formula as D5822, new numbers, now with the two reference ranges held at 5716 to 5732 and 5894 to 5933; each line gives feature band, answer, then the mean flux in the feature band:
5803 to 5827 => -1.62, 60.4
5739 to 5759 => -0.53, 59.5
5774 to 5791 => 0.78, 54.6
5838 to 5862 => -1.59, 59.5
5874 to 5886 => -0.16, 55.9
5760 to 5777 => 0.04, 57.4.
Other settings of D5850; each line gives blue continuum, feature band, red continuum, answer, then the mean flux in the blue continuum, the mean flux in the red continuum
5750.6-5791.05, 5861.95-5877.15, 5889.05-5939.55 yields -0.2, 56.8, 53.4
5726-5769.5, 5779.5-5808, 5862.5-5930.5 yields 0.4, 58.9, 53.7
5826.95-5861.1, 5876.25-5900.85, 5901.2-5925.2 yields 3.1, 59.1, 56.3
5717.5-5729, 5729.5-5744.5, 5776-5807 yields 0.0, 58.9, 56.1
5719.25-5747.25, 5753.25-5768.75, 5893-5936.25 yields -0.2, 58.7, 54.1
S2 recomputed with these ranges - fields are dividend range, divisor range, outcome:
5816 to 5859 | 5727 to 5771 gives 1.04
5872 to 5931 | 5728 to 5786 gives 0.98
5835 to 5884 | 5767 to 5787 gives 1.07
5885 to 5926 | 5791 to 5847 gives 0.91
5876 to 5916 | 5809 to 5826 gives 0.88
